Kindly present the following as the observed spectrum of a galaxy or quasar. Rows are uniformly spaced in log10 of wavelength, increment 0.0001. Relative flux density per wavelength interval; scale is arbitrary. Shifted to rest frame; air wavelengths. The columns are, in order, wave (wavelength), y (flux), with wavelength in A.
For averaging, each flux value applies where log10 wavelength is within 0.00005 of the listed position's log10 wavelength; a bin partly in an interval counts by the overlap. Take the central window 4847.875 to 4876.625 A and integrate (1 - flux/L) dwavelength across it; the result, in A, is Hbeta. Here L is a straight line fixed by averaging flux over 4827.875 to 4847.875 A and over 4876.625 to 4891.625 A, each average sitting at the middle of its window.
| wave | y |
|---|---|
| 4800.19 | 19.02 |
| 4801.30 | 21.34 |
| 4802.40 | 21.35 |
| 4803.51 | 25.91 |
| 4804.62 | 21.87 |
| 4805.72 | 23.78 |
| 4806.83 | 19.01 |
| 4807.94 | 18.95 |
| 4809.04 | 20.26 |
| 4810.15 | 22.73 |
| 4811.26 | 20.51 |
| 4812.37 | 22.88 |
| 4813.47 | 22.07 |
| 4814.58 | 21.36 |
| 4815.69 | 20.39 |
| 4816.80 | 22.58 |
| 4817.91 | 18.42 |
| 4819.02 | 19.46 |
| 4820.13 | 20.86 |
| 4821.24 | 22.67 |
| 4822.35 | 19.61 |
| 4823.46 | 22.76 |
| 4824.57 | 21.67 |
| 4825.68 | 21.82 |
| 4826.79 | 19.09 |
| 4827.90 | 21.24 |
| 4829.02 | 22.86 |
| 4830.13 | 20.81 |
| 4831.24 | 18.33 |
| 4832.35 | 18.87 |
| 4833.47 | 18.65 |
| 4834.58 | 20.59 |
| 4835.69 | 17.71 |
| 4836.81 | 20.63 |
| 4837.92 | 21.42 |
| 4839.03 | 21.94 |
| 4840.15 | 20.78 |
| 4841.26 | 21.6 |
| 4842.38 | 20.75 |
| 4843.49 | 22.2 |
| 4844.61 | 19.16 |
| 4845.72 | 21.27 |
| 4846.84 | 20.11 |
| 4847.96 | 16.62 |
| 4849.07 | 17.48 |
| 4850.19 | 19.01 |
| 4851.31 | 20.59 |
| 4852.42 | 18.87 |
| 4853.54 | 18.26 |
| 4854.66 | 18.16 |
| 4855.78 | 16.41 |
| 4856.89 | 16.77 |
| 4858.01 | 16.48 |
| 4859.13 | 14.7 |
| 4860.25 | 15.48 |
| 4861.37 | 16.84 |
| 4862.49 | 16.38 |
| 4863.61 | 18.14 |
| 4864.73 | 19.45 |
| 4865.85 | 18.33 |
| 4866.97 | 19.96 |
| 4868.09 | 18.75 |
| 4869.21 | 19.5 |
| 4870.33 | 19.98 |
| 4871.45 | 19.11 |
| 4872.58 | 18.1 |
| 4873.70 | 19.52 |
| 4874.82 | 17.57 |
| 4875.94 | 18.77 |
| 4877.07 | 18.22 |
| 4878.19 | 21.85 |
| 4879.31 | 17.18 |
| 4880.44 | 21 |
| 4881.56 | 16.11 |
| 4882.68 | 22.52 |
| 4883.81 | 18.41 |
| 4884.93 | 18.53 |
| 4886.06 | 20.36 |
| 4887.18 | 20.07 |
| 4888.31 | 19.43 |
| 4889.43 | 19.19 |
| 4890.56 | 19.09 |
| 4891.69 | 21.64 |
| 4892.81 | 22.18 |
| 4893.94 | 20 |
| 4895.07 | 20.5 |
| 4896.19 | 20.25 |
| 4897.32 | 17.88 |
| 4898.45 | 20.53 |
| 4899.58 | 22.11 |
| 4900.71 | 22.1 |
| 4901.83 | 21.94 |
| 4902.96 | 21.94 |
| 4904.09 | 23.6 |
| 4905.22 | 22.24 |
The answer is 2.6 A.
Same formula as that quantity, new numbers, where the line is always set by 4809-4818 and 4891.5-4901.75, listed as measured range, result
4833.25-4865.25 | 3.5 A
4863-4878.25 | 1.5 A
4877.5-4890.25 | 0.9 A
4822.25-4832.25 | 0.2 A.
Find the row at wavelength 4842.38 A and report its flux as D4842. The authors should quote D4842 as 20.75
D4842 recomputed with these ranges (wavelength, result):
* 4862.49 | 16.38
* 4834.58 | 20.59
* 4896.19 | 20.25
